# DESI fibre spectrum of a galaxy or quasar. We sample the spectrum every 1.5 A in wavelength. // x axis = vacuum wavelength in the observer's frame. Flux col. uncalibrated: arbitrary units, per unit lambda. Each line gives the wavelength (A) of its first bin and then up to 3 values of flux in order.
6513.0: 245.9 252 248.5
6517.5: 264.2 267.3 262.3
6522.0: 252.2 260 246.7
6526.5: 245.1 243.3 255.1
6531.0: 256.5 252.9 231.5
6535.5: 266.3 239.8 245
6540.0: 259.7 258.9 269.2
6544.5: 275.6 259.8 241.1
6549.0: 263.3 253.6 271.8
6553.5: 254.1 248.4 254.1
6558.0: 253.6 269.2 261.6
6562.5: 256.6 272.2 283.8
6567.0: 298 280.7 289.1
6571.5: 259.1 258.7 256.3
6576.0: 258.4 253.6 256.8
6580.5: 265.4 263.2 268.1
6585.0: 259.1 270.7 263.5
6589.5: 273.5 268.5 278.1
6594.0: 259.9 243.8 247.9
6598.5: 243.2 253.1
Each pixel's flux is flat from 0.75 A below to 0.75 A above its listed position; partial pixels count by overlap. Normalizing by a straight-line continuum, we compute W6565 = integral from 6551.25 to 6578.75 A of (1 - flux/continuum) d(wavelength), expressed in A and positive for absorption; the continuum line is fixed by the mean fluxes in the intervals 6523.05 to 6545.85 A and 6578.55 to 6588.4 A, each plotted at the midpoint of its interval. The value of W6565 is -0.5 A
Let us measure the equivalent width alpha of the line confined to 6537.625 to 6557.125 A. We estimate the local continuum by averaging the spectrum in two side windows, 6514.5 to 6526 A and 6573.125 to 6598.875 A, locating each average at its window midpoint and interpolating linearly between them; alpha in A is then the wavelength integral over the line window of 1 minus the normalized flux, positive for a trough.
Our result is 0.0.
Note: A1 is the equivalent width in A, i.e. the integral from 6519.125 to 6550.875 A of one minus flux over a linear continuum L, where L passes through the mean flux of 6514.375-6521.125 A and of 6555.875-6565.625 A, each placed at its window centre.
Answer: 0.8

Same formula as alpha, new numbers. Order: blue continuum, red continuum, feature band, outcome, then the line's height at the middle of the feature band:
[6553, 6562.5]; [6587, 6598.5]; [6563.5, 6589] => -0.9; 259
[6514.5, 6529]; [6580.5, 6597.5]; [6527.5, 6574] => -0.4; 258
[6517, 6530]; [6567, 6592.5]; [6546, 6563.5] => 0.3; 261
